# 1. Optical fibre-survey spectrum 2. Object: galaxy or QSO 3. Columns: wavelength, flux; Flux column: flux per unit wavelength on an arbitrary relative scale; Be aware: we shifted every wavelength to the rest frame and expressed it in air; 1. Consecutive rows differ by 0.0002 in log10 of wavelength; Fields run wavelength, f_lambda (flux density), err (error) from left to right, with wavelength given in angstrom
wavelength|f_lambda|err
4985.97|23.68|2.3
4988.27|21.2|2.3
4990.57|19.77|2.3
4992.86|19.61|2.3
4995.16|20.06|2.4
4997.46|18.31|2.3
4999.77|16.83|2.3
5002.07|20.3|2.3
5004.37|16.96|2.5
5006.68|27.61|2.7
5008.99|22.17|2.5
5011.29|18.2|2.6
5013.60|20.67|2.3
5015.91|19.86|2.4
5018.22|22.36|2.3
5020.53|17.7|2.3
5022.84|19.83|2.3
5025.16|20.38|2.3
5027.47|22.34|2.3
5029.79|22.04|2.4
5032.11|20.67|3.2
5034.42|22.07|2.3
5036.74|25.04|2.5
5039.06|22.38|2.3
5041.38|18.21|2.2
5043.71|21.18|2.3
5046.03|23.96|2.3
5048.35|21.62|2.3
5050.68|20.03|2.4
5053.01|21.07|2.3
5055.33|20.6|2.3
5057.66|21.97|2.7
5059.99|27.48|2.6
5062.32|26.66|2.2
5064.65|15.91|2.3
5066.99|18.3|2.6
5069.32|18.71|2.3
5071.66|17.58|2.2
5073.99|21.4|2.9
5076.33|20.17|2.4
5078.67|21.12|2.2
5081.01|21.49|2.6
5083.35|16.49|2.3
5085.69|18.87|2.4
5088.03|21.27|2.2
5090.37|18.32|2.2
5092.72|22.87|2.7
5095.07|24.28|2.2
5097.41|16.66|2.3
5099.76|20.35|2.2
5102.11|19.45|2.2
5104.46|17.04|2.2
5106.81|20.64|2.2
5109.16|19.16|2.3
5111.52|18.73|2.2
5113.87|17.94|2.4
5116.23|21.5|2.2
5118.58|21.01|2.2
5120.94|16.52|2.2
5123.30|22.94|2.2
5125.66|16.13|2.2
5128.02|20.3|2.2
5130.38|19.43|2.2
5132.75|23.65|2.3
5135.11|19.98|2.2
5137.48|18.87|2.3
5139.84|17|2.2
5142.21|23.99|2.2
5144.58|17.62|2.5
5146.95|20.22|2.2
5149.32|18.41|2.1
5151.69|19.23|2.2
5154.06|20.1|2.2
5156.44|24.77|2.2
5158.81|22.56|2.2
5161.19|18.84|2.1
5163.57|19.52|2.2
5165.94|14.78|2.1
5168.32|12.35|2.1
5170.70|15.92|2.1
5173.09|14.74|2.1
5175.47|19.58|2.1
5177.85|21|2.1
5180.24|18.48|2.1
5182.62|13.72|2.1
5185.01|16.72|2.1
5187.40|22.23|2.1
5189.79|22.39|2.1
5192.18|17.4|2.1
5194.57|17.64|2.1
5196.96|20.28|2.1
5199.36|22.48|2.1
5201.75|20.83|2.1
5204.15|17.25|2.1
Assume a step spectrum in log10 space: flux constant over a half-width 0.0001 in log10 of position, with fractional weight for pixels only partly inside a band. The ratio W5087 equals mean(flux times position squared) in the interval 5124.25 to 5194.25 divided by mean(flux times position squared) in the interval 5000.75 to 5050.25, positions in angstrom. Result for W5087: 0.9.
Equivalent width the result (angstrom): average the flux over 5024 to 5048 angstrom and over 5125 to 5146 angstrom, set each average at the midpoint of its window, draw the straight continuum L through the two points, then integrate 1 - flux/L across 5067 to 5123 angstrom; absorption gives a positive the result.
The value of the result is 2.5 angstrom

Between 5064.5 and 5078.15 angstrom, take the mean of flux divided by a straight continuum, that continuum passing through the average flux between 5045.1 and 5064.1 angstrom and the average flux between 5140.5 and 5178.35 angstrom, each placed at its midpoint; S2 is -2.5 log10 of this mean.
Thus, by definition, 0.16 mag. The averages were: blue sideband 22.7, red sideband 18.9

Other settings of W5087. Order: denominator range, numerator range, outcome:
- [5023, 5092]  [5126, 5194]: 0.95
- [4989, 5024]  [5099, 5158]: 1.04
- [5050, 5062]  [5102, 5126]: 0.87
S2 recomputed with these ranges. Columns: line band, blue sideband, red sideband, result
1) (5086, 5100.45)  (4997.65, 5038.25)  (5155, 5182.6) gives -0.05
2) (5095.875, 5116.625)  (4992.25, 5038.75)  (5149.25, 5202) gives 0.03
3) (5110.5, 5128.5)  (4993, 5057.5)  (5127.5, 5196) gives 0.01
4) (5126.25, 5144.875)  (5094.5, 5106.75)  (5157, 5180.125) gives -0.08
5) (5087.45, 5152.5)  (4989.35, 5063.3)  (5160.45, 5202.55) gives -0.02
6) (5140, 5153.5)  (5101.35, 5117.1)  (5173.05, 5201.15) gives -0.03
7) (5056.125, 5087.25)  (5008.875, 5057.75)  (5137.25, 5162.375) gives 0.02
